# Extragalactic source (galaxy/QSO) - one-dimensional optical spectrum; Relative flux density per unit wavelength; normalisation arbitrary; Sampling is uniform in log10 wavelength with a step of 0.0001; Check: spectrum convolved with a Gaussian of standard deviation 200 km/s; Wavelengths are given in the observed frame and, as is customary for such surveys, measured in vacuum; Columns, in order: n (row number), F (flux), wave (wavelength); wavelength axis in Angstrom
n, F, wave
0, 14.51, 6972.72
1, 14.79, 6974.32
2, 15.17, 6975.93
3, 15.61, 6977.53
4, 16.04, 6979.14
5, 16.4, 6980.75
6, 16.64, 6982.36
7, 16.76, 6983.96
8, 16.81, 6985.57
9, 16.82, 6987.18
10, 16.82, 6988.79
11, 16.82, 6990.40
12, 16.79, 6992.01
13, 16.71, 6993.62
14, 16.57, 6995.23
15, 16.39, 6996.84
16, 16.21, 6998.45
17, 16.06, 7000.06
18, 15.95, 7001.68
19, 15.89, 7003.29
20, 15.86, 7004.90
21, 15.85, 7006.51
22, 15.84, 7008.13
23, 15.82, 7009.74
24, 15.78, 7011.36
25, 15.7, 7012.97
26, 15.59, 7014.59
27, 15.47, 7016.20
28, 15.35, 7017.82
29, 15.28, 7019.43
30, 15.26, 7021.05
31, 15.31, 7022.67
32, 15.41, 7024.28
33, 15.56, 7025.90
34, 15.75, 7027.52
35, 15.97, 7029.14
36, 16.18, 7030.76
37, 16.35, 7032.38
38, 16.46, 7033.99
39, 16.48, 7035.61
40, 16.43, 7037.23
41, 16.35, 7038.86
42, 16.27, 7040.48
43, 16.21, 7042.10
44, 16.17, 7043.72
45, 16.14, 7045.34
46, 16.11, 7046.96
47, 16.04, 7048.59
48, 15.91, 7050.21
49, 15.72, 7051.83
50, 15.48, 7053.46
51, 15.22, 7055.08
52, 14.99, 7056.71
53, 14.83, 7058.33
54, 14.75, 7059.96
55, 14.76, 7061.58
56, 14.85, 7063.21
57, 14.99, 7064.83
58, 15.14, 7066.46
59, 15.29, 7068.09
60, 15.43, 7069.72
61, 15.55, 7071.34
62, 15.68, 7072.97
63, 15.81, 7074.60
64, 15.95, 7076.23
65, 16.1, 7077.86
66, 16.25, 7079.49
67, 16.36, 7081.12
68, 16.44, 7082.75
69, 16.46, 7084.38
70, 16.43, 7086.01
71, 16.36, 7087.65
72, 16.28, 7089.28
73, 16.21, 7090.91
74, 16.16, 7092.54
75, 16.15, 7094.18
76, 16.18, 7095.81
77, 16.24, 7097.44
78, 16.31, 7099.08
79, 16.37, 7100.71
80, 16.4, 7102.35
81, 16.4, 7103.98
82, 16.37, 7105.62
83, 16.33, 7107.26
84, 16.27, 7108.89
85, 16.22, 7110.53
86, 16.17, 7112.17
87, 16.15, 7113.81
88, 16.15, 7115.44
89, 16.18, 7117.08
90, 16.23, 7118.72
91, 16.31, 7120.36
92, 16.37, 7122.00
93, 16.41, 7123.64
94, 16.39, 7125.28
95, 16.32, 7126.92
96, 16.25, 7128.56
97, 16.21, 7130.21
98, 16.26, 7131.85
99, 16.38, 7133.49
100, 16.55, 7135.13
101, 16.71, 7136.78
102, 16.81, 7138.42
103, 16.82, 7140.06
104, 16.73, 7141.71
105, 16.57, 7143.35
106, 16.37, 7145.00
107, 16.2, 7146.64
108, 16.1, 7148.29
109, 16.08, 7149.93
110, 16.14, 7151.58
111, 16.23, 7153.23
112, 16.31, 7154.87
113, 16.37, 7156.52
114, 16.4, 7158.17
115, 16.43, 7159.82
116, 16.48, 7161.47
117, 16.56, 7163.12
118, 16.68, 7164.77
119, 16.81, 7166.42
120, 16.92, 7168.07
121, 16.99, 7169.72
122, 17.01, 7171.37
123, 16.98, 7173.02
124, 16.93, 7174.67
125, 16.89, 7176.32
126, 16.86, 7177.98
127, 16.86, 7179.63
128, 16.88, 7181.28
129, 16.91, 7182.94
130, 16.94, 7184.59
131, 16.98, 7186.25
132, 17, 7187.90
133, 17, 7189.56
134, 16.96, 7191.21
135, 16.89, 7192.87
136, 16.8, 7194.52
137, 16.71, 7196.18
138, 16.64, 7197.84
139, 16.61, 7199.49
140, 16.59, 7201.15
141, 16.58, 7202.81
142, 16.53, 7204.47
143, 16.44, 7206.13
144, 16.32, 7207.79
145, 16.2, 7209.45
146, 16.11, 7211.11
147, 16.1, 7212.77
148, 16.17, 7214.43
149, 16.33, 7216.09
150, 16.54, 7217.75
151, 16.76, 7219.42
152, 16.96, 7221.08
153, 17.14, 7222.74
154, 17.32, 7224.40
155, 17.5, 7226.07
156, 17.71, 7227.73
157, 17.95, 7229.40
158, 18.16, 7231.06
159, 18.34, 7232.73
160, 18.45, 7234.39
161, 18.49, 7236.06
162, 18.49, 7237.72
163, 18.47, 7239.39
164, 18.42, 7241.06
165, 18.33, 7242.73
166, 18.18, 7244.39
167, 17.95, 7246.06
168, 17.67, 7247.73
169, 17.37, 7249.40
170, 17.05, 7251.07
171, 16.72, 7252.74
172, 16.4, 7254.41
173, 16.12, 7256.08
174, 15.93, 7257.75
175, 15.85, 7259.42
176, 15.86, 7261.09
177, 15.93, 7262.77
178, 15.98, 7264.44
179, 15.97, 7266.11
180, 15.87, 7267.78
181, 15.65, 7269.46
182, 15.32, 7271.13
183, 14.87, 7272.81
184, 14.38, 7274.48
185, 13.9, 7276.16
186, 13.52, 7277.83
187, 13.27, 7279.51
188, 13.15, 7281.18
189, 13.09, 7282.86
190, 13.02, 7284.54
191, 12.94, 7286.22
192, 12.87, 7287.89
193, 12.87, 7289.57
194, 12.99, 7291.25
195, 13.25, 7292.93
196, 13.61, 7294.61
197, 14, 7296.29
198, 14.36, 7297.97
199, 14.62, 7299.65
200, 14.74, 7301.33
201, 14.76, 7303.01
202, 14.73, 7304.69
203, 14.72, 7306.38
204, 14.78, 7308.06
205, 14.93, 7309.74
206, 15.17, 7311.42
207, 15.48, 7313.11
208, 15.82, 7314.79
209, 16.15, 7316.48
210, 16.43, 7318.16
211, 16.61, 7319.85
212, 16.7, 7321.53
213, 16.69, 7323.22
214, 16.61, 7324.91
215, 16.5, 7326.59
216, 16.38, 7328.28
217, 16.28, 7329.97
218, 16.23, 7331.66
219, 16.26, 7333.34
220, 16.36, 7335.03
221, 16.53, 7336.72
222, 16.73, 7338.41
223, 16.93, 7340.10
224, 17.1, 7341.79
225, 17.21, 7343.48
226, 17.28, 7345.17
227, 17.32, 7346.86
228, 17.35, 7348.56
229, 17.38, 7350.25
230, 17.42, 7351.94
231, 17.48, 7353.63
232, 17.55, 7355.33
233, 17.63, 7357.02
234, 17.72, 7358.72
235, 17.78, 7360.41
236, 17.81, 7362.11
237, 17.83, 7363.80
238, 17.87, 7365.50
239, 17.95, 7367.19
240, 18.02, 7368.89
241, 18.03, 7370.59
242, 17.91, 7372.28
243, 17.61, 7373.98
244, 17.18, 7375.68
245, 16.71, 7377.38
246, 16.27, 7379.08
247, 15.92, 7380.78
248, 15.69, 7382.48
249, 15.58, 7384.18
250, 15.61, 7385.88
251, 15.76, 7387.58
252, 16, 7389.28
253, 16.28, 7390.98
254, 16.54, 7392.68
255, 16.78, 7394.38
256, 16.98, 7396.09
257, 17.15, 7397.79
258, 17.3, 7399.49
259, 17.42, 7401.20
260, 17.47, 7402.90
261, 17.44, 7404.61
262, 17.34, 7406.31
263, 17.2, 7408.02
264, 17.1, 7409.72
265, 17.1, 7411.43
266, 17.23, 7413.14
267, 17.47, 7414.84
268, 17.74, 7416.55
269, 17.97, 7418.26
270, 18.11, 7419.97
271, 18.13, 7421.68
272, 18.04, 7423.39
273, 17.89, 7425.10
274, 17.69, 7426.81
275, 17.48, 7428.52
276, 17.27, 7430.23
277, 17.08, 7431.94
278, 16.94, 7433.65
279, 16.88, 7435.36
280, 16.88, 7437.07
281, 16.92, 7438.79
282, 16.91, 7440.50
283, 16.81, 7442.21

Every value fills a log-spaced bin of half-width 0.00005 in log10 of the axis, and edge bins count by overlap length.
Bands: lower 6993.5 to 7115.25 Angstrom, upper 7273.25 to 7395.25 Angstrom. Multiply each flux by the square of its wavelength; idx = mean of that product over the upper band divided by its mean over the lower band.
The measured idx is 1.1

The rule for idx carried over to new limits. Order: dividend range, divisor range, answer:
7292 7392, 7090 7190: 1.05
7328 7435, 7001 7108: 1.18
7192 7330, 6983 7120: 1.06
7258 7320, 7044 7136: 0.97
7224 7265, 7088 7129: 1.11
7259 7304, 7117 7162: 0.91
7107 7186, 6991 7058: 1.07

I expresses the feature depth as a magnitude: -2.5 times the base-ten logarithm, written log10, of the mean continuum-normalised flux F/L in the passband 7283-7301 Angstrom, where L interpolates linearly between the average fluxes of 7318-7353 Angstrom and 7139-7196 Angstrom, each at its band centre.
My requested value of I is 0.24 mag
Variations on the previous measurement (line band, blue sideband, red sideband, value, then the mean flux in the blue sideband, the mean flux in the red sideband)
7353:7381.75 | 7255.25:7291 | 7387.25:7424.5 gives -0.07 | 14.6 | 17.2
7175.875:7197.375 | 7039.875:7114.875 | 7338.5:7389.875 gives -0.03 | 15.9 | 17.1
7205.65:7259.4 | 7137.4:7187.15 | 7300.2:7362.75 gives -0.04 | 16.6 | 16.5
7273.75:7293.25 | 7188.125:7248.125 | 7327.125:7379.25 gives 0.28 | 17.2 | 17.2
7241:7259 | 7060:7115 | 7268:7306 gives -0.20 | 16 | 13.9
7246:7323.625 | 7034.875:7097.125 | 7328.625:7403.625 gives 0.11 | 15.8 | 17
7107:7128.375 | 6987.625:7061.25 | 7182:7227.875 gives 0.00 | 15.9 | 16.7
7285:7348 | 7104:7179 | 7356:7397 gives 0.09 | 16.5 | 17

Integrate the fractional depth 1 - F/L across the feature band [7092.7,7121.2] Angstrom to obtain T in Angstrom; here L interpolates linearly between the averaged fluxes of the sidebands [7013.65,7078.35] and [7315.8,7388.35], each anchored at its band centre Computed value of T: -0.6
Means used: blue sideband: 15.7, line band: 16.3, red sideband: 16.9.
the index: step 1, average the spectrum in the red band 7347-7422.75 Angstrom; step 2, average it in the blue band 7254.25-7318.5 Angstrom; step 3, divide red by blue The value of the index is 1.2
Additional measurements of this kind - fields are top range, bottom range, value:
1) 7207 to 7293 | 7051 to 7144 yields 1.00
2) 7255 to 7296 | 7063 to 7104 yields 0.90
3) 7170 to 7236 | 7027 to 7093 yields 1.07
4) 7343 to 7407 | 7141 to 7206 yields 1.03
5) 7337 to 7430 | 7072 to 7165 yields 1.06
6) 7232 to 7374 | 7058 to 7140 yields 1.01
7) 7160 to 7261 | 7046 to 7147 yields 1.06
